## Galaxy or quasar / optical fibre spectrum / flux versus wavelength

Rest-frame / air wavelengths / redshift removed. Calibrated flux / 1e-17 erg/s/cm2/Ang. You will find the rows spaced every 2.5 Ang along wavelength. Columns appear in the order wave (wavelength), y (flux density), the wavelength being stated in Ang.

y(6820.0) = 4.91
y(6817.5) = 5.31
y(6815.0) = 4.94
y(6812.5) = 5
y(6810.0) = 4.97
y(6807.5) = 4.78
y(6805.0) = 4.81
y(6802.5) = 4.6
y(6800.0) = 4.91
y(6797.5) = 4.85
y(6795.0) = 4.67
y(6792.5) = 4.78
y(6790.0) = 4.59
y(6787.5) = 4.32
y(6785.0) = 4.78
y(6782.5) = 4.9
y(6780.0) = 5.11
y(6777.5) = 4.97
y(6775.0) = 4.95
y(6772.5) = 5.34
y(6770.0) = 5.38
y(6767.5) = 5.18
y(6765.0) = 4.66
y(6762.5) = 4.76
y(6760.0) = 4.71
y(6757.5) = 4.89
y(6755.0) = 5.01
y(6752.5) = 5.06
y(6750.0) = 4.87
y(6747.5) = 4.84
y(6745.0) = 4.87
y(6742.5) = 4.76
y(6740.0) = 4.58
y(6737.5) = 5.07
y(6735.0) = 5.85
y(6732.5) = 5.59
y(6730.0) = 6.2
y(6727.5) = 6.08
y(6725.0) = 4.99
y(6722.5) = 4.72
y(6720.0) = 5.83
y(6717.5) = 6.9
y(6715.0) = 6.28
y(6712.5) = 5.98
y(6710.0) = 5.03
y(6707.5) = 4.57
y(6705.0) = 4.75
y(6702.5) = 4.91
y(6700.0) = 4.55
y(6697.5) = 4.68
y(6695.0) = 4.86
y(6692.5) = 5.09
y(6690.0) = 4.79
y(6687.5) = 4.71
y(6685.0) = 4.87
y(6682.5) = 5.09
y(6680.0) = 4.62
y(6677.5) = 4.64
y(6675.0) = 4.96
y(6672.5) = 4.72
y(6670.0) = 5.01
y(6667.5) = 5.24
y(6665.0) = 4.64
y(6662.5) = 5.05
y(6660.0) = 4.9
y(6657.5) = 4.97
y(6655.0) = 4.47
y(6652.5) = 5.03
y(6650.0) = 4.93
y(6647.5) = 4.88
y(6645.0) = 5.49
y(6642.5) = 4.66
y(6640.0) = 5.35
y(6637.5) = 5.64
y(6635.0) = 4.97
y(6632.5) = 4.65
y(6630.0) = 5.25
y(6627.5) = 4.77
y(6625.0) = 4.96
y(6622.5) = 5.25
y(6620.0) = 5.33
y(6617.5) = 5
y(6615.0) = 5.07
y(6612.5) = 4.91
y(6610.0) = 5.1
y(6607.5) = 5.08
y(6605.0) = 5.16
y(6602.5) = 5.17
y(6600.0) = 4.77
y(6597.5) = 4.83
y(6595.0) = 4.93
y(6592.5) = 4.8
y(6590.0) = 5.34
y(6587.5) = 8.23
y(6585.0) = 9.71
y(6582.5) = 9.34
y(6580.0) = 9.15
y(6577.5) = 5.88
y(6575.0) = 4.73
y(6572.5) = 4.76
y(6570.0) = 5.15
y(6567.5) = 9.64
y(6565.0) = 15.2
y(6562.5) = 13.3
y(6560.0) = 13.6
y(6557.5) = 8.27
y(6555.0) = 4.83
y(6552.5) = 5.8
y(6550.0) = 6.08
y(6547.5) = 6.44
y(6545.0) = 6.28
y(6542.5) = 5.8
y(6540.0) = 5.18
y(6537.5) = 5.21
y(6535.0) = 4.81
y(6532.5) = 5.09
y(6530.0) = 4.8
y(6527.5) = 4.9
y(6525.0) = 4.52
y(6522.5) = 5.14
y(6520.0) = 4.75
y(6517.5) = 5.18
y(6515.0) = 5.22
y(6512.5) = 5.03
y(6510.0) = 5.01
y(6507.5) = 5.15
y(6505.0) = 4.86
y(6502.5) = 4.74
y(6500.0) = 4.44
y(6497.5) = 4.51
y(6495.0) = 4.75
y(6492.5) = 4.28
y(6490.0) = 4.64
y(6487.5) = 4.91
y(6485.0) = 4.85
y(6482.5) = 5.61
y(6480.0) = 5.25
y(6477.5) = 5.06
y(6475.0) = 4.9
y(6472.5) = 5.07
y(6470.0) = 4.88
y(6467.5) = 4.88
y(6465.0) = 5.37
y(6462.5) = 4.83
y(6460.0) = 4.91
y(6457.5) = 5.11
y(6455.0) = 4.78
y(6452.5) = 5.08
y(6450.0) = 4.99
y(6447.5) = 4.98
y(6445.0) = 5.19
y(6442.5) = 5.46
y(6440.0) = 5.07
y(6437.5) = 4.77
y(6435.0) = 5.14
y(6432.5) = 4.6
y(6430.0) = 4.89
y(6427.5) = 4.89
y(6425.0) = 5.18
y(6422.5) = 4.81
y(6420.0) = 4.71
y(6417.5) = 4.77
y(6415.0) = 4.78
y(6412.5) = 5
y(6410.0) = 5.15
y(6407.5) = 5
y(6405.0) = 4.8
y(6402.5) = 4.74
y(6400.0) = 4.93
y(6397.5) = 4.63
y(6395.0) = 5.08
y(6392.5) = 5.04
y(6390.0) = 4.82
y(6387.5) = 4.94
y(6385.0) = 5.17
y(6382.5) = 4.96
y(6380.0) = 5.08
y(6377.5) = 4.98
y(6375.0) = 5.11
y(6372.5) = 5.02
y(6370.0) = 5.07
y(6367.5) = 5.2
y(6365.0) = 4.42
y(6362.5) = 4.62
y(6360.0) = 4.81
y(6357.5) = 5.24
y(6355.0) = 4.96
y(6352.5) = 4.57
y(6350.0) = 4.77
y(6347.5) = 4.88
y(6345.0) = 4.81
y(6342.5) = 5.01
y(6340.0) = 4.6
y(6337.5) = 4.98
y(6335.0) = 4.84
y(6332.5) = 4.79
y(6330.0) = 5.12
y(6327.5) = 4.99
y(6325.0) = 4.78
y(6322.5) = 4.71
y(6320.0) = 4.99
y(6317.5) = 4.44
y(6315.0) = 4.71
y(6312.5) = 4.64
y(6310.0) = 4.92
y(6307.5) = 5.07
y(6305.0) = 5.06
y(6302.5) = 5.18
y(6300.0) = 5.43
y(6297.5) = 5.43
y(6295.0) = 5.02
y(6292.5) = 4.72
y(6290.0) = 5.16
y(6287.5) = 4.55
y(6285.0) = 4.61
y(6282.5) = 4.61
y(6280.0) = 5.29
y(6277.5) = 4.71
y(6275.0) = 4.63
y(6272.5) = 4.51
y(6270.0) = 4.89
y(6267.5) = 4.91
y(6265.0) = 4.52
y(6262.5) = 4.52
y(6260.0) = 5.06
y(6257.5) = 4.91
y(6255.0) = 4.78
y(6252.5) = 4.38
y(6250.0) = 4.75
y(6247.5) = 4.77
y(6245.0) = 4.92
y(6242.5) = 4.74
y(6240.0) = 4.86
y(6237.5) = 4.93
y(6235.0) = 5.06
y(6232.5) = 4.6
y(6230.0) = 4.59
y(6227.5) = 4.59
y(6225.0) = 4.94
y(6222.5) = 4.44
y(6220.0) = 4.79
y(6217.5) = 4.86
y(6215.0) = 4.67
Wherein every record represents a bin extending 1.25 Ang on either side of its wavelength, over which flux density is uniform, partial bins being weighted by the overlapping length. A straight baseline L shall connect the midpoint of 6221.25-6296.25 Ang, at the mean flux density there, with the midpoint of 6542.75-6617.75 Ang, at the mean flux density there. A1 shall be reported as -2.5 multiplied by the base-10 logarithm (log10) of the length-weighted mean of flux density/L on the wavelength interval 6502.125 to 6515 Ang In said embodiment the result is 0.27 mag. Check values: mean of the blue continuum 4.77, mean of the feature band 5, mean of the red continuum 6.9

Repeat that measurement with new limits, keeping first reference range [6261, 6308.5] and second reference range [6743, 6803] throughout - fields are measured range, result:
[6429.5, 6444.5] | -0.03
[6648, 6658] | 0.01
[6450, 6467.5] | -0.03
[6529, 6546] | -0.09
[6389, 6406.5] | 0.00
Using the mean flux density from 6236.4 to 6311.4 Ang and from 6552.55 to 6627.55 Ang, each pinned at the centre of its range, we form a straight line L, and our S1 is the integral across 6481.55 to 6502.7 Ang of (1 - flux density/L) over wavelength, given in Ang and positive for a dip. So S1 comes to 4.9 Ang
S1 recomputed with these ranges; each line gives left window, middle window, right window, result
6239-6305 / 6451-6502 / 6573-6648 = 3.9 Ang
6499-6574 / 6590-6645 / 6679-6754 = 7.1 Ang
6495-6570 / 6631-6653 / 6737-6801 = 2.2 Ang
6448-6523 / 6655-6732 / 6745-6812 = -3.5 Ang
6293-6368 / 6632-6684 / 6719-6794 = 0.6 Ang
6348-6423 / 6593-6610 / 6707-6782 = 0.4 Ang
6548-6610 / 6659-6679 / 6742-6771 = 3.8 Ang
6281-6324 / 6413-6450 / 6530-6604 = 5.9 Ang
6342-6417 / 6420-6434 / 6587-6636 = 0.3 Ang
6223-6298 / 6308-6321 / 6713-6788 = 0.2 Ang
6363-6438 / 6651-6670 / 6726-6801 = 0.3 Ang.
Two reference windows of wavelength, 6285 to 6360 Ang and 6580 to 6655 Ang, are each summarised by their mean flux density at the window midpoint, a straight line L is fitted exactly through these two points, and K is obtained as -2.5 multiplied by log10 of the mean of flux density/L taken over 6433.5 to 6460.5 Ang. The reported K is 0.02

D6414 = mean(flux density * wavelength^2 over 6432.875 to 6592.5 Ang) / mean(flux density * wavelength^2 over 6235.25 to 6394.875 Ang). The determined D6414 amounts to 1.3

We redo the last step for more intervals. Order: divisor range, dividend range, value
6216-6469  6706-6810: 1.18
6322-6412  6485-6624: 1.29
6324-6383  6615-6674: 1.12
